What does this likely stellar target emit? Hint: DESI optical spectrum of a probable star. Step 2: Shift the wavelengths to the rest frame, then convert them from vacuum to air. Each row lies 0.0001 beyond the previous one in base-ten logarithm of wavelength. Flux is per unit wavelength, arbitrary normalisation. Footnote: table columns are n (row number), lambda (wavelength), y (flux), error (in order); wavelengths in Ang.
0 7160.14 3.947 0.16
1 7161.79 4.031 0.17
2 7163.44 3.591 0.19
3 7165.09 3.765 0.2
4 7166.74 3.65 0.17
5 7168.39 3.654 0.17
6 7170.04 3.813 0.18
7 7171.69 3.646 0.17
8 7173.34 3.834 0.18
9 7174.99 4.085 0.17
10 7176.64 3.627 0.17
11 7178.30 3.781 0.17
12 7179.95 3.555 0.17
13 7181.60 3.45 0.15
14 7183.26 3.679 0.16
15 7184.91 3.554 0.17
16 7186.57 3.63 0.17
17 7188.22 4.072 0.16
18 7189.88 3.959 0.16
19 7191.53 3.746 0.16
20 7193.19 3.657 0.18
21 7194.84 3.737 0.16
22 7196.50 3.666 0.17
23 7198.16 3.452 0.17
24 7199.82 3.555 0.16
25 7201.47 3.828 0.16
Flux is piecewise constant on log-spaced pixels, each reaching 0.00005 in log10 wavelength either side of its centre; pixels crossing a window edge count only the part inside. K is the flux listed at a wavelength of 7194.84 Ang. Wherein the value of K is 3.737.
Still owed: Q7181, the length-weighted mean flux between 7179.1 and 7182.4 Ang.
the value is 3.51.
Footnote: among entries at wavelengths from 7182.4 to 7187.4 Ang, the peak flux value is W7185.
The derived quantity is 3.679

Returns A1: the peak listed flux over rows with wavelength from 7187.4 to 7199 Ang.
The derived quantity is 4.072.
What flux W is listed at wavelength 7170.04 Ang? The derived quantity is 3.813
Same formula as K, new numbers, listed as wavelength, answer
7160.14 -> 3.947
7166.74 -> 3.65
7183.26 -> 3.679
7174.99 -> 4.085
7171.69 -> 3.646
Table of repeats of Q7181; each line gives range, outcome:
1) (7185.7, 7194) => 3.81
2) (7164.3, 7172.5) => 3.71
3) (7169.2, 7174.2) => 3.77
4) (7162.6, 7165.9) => 3.68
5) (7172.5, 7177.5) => 3.85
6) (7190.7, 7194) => 3.7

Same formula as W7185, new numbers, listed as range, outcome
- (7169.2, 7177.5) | 4.085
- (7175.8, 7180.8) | 3.781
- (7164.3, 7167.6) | 3.765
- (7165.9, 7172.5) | 3.813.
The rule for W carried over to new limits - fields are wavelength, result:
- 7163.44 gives 3.591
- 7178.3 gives 3.781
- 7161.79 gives 4.031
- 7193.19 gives 3.657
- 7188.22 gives 4.072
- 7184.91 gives 3.554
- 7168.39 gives 3.654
